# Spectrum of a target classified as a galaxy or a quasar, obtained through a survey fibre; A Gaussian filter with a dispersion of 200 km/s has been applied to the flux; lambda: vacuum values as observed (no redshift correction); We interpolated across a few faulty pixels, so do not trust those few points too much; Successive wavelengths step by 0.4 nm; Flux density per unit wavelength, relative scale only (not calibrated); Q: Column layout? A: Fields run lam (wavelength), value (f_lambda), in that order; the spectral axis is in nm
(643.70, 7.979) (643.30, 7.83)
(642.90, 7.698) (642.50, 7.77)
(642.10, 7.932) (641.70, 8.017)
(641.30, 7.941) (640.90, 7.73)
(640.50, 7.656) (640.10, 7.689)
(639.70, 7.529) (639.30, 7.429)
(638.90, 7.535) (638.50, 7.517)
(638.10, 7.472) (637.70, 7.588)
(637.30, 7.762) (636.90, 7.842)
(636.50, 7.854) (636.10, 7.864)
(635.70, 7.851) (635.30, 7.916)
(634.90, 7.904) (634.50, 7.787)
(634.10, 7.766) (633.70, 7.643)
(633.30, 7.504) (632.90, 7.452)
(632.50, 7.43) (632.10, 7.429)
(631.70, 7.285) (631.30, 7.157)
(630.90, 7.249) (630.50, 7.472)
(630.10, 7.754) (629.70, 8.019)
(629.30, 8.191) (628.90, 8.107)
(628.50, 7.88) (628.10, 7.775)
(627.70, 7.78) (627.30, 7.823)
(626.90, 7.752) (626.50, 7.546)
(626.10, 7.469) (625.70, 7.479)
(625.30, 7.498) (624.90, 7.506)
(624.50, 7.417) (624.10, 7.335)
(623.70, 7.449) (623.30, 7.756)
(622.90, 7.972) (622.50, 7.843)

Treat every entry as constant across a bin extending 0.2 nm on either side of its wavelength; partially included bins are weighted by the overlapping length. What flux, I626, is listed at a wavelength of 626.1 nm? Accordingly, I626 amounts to 7.469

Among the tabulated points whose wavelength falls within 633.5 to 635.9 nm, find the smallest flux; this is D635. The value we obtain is 7.643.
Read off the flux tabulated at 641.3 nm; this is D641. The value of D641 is 7.941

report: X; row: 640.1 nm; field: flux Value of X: 7.689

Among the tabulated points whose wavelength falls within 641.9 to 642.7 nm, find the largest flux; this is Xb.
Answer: 7.932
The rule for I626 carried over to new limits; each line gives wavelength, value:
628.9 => 8.107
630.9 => 7.249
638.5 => 7.517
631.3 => 7.157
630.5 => 7.472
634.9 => 7.904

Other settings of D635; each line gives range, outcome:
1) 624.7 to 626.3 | 7.469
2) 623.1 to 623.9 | 7.449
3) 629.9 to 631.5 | 7.157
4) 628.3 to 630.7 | 7.472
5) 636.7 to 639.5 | 7.429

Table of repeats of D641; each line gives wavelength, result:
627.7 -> 7.78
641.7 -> 8.017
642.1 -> 7.932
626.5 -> 7.546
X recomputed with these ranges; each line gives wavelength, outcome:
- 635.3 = 7.916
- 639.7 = 7.529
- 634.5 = 7.787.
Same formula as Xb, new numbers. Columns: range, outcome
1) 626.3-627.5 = 7.823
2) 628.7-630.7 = 8.191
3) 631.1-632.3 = 7.429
